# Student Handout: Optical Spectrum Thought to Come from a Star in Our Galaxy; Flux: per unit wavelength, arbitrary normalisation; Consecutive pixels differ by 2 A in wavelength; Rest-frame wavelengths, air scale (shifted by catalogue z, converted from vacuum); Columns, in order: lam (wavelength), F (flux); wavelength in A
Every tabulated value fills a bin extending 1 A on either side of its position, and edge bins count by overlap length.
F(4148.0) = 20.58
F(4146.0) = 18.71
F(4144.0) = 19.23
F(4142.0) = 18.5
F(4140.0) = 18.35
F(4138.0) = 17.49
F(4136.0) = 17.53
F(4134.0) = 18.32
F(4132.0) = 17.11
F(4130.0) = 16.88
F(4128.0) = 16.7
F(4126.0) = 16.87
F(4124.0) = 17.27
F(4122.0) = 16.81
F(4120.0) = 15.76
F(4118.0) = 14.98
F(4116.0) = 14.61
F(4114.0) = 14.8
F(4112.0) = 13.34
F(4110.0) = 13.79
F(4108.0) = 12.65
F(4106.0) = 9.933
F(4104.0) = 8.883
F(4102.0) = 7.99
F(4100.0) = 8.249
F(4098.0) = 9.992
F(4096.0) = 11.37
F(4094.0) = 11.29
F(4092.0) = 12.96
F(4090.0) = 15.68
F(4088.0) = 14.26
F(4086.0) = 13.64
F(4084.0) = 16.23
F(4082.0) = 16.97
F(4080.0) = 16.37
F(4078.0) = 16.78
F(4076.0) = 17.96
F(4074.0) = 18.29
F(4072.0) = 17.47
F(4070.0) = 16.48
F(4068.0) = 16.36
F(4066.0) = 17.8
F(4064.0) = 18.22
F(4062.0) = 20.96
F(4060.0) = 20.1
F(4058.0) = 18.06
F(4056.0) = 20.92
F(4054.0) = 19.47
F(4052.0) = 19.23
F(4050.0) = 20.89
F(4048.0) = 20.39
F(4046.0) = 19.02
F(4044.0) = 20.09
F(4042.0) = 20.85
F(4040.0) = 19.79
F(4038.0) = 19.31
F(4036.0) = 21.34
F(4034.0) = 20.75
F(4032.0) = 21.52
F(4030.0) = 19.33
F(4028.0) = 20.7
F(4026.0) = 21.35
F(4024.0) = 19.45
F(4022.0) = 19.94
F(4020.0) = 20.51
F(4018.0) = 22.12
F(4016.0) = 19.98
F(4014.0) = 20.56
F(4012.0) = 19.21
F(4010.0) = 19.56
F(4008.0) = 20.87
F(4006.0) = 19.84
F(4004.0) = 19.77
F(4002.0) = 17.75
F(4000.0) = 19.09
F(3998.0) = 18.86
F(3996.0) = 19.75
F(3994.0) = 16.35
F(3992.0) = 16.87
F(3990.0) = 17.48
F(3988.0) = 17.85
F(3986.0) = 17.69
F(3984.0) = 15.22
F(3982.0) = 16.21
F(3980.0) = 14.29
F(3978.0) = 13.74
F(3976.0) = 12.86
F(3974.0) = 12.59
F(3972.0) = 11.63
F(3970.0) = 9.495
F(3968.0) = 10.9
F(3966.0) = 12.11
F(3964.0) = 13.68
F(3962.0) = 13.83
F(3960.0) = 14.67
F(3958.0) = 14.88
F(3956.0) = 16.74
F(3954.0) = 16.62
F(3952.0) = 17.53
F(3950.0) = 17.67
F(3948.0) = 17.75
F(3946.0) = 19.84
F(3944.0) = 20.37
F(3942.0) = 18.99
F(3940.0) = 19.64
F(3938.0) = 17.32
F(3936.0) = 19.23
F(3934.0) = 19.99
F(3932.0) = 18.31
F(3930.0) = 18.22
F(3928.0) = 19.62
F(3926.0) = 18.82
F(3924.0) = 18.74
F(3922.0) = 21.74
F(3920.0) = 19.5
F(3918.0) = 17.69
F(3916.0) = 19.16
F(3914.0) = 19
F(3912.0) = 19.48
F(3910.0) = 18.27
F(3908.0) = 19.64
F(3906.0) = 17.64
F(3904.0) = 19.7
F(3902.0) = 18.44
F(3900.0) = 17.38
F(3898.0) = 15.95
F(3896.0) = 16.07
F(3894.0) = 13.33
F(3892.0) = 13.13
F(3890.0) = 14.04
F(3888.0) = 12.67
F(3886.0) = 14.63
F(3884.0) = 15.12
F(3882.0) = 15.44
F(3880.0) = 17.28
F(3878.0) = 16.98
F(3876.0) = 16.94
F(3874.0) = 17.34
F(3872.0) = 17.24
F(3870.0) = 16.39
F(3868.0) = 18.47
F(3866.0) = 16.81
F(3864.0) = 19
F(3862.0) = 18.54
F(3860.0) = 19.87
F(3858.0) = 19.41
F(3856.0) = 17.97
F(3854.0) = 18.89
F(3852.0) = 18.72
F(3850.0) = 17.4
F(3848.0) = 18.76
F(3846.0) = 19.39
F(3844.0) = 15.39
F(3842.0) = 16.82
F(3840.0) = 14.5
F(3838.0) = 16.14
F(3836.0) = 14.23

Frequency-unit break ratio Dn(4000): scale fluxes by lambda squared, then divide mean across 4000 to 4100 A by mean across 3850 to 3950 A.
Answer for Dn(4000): 1.10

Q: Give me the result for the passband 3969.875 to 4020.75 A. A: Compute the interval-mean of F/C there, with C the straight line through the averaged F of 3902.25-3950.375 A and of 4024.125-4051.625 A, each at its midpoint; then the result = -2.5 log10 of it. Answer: 0.14 mag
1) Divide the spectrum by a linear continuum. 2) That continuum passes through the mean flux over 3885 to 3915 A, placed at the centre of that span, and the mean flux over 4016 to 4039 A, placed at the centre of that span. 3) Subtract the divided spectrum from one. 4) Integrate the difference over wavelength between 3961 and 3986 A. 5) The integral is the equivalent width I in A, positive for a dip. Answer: 7.5 A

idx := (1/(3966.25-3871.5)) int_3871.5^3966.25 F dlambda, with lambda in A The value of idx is 17.3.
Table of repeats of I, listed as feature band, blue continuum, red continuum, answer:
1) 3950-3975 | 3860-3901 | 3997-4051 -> 6.2 A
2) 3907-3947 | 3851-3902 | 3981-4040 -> -3.3 A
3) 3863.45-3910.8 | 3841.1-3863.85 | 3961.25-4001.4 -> 2.4 A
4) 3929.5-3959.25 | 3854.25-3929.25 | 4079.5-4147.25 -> -2.3 A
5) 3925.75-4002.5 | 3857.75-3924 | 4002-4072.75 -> 8.4 A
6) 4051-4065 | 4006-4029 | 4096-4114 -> -3.2 A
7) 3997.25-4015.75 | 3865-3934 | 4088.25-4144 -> -4.2 A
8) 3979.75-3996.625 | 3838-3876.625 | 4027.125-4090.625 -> 1.3 A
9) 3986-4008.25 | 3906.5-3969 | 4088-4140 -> -2.6 A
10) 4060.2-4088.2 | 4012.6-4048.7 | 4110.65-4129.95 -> 1.5 A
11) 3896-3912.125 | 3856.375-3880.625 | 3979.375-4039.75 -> 0.1 A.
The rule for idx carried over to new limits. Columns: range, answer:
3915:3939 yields 19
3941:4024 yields 17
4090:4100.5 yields 11.4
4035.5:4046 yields 20.1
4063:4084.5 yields 17.2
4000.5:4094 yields 18.8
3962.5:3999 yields 14.9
